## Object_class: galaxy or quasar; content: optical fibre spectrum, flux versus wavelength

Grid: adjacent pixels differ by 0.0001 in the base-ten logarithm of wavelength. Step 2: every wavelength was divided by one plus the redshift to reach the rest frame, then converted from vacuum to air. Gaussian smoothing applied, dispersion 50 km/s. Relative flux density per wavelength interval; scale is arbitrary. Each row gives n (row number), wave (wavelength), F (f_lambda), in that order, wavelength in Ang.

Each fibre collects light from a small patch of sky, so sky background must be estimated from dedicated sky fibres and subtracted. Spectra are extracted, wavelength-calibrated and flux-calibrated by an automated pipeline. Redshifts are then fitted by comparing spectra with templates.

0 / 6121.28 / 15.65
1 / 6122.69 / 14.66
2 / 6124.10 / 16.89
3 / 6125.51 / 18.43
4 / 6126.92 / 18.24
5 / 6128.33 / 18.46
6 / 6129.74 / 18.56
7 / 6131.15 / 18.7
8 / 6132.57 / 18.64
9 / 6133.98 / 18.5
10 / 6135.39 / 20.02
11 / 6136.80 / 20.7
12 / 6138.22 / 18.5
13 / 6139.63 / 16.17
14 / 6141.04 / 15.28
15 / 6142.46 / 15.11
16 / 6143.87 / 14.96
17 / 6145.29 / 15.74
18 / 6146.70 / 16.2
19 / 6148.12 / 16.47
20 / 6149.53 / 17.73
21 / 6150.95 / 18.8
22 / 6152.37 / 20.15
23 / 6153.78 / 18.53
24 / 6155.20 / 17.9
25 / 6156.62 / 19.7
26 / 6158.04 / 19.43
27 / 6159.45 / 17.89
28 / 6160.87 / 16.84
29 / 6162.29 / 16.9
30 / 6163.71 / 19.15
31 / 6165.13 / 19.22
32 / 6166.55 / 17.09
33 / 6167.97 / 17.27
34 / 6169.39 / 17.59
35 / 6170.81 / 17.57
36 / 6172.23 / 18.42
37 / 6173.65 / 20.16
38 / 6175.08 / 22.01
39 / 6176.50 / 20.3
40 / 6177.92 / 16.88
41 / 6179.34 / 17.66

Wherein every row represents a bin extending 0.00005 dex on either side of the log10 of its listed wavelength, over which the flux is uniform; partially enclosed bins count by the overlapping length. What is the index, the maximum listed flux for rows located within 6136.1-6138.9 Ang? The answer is 20.7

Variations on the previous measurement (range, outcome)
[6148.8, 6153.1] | 20.15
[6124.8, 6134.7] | 18.7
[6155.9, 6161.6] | 19.7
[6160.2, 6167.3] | 19.22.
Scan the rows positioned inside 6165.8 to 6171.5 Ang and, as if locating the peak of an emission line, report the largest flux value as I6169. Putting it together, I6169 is 17.59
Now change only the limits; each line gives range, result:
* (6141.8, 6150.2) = 17.73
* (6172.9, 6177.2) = 22.01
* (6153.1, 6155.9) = 18.53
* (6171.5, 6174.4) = 20.16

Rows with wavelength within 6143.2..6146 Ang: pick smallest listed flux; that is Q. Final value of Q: 14.96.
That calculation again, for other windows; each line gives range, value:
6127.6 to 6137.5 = 18.46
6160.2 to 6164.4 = 16.84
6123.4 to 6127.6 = 16.89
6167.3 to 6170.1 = 17.27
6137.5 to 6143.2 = 15.11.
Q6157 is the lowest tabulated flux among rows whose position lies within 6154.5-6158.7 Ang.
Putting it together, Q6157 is 17.9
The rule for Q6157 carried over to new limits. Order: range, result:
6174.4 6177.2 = 20.3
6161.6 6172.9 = 16.9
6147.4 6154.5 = 16.47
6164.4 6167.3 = 17.09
